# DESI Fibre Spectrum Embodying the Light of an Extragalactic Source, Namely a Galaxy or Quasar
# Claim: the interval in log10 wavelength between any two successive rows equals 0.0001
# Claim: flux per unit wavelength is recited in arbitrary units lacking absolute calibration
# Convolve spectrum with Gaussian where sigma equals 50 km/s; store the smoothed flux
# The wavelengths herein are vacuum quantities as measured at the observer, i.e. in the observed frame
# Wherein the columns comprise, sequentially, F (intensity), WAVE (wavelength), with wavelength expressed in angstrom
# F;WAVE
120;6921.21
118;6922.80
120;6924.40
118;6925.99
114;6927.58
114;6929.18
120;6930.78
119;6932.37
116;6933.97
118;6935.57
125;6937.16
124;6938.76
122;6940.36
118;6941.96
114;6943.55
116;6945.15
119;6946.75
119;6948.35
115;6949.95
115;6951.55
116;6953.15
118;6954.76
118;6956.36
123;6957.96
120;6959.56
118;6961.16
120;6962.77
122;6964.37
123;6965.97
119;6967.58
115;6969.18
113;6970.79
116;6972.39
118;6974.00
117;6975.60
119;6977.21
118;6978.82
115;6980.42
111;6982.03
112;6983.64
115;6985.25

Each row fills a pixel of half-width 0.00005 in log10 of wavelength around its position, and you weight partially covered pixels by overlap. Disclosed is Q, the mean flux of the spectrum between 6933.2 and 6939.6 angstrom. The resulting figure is 121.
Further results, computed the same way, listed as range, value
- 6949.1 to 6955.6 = 116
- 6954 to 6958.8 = 120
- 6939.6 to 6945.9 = 118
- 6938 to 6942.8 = 121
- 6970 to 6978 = 117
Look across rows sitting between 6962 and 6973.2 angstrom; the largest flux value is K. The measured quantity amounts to 123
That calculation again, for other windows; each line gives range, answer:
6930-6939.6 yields 125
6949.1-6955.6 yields 118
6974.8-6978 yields 119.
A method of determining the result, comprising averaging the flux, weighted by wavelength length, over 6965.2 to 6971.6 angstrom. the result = 117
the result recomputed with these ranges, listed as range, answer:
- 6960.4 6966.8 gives 121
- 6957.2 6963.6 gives 120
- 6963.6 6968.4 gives 121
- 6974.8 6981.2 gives 117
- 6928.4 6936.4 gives 117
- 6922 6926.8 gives 119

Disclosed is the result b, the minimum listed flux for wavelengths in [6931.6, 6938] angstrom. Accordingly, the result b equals 116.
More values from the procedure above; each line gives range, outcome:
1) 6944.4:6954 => 115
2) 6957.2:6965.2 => 118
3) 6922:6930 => 114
